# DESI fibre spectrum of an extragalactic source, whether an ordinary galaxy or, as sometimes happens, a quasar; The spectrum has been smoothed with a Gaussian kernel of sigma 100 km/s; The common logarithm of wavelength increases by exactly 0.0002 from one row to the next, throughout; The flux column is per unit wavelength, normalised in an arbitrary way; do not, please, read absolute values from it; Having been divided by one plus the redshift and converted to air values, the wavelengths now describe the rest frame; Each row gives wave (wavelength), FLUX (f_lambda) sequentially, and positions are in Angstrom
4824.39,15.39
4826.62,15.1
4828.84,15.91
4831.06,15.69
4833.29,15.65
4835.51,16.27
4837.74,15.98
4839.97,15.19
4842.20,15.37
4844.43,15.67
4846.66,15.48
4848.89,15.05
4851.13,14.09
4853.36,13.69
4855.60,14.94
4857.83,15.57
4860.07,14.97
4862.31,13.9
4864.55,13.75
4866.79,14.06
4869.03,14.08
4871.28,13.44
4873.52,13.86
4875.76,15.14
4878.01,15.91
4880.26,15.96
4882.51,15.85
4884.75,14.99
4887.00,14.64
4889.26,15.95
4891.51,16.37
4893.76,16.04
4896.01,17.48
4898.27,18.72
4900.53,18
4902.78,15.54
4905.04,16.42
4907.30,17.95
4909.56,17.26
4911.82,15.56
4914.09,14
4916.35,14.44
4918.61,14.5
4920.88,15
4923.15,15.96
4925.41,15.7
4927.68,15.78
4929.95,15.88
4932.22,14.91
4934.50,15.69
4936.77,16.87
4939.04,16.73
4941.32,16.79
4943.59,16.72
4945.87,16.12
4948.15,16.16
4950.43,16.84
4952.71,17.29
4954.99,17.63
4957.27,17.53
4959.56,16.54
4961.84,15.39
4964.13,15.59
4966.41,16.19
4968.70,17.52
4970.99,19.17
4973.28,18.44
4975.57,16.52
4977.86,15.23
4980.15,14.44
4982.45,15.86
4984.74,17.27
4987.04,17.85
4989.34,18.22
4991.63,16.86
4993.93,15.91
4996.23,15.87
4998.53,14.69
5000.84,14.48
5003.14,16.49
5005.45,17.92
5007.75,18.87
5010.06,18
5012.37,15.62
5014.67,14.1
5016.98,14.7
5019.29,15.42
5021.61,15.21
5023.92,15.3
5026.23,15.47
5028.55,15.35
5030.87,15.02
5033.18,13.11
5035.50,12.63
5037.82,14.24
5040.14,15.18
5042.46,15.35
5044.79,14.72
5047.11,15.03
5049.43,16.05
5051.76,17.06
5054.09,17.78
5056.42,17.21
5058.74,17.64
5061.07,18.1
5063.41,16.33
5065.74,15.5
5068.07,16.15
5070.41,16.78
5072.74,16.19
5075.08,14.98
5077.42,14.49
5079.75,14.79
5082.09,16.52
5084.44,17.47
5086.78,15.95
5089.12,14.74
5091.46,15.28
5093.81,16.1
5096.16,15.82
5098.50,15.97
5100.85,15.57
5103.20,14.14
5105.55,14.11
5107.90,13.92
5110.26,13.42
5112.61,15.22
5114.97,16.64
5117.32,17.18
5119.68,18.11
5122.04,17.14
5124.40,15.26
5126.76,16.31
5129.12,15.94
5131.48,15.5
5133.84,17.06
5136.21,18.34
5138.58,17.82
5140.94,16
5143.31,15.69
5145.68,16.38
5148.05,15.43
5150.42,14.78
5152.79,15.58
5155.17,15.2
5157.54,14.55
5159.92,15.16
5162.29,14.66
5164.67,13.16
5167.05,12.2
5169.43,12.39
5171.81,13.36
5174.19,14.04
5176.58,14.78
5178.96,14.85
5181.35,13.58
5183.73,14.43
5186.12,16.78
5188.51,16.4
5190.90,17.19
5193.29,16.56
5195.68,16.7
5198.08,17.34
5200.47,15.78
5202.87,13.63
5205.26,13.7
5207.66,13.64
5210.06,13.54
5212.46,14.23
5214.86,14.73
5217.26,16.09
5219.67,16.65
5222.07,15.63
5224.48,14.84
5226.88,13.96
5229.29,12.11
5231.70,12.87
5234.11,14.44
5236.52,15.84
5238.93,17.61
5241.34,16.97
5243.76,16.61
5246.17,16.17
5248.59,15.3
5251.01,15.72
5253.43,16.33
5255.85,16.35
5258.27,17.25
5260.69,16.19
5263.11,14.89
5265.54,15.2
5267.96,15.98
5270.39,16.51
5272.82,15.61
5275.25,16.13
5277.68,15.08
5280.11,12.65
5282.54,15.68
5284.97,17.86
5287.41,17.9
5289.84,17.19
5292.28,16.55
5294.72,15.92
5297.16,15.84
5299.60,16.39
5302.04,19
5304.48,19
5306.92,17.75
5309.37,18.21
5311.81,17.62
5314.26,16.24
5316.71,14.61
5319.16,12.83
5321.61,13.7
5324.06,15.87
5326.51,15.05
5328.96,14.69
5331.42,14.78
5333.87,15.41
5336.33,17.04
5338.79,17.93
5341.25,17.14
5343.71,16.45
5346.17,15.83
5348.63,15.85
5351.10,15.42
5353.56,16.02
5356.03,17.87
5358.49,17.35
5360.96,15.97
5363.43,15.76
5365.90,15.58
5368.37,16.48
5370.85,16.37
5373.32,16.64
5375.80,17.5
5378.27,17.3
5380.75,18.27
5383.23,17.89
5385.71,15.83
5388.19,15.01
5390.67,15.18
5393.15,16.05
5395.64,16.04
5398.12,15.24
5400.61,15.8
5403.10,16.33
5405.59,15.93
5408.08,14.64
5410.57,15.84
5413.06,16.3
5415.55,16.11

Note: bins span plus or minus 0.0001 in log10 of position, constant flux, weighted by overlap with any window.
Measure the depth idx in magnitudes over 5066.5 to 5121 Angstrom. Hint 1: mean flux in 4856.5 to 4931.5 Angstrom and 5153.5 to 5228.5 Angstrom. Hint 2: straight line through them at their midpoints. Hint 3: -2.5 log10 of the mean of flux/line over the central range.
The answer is -0.04 mag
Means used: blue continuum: 15.5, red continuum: 14.8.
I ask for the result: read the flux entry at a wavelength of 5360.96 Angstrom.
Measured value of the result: 15.97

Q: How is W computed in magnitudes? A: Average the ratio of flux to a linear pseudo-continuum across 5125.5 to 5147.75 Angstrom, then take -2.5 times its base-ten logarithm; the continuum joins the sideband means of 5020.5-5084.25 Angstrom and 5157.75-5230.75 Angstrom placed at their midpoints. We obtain -0.10 mag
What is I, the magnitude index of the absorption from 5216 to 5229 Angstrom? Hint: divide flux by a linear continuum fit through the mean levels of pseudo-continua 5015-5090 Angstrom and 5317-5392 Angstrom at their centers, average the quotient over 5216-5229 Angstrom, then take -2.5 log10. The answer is 0.05 mag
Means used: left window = 15.6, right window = 16.1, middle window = 15.2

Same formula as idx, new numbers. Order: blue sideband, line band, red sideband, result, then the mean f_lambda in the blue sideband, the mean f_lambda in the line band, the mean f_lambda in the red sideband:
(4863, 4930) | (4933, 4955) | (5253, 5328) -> -0.063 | 15.6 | 16.6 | 16.2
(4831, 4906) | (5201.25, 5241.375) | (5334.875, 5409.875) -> 0.098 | 15.4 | 14.7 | 16.3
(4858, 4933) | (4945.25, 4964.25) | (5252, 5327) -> -0.068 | 15.5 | 16.6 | 16.2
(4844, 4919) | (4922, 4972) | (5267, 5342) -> -0.066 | 15.4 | 16.5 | 16.2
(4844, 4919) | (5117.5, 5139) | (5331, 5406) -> -0.061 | 15.4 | 16.8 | 16.4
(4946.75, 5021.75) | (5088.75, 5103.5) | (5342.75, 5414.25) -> 0.064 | 16.5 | 15.5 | 16.2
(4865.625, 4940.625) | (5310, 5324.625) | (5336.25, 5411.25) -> 0.070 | 15.7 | 15.2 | 16.3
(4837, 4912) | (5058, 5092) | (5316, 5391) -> -0.022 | 15.5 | 16.1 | 16.1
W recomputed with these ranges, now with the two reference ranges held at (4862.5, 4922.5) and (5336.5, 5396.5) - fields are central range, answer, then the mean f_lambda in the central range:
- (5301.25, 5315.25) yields -0.10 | 18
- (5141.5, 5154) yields 0.03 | 15.6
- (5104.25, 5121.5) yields 0.03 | 15.6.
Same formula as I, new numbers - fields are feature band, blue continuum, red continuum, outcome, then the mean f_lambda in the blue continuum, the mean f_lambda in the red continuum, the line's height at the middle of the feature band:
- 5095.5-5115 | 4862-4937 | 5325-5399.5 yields 0.07 mag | 15.6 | 16.3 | 15.9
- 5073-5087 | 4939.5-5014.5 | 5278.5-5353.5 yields 0.05 mag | 16.7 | 16.2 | 16.5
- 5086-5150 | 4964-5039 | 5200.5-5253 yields -0.03 mag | 16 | 15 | 15.5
